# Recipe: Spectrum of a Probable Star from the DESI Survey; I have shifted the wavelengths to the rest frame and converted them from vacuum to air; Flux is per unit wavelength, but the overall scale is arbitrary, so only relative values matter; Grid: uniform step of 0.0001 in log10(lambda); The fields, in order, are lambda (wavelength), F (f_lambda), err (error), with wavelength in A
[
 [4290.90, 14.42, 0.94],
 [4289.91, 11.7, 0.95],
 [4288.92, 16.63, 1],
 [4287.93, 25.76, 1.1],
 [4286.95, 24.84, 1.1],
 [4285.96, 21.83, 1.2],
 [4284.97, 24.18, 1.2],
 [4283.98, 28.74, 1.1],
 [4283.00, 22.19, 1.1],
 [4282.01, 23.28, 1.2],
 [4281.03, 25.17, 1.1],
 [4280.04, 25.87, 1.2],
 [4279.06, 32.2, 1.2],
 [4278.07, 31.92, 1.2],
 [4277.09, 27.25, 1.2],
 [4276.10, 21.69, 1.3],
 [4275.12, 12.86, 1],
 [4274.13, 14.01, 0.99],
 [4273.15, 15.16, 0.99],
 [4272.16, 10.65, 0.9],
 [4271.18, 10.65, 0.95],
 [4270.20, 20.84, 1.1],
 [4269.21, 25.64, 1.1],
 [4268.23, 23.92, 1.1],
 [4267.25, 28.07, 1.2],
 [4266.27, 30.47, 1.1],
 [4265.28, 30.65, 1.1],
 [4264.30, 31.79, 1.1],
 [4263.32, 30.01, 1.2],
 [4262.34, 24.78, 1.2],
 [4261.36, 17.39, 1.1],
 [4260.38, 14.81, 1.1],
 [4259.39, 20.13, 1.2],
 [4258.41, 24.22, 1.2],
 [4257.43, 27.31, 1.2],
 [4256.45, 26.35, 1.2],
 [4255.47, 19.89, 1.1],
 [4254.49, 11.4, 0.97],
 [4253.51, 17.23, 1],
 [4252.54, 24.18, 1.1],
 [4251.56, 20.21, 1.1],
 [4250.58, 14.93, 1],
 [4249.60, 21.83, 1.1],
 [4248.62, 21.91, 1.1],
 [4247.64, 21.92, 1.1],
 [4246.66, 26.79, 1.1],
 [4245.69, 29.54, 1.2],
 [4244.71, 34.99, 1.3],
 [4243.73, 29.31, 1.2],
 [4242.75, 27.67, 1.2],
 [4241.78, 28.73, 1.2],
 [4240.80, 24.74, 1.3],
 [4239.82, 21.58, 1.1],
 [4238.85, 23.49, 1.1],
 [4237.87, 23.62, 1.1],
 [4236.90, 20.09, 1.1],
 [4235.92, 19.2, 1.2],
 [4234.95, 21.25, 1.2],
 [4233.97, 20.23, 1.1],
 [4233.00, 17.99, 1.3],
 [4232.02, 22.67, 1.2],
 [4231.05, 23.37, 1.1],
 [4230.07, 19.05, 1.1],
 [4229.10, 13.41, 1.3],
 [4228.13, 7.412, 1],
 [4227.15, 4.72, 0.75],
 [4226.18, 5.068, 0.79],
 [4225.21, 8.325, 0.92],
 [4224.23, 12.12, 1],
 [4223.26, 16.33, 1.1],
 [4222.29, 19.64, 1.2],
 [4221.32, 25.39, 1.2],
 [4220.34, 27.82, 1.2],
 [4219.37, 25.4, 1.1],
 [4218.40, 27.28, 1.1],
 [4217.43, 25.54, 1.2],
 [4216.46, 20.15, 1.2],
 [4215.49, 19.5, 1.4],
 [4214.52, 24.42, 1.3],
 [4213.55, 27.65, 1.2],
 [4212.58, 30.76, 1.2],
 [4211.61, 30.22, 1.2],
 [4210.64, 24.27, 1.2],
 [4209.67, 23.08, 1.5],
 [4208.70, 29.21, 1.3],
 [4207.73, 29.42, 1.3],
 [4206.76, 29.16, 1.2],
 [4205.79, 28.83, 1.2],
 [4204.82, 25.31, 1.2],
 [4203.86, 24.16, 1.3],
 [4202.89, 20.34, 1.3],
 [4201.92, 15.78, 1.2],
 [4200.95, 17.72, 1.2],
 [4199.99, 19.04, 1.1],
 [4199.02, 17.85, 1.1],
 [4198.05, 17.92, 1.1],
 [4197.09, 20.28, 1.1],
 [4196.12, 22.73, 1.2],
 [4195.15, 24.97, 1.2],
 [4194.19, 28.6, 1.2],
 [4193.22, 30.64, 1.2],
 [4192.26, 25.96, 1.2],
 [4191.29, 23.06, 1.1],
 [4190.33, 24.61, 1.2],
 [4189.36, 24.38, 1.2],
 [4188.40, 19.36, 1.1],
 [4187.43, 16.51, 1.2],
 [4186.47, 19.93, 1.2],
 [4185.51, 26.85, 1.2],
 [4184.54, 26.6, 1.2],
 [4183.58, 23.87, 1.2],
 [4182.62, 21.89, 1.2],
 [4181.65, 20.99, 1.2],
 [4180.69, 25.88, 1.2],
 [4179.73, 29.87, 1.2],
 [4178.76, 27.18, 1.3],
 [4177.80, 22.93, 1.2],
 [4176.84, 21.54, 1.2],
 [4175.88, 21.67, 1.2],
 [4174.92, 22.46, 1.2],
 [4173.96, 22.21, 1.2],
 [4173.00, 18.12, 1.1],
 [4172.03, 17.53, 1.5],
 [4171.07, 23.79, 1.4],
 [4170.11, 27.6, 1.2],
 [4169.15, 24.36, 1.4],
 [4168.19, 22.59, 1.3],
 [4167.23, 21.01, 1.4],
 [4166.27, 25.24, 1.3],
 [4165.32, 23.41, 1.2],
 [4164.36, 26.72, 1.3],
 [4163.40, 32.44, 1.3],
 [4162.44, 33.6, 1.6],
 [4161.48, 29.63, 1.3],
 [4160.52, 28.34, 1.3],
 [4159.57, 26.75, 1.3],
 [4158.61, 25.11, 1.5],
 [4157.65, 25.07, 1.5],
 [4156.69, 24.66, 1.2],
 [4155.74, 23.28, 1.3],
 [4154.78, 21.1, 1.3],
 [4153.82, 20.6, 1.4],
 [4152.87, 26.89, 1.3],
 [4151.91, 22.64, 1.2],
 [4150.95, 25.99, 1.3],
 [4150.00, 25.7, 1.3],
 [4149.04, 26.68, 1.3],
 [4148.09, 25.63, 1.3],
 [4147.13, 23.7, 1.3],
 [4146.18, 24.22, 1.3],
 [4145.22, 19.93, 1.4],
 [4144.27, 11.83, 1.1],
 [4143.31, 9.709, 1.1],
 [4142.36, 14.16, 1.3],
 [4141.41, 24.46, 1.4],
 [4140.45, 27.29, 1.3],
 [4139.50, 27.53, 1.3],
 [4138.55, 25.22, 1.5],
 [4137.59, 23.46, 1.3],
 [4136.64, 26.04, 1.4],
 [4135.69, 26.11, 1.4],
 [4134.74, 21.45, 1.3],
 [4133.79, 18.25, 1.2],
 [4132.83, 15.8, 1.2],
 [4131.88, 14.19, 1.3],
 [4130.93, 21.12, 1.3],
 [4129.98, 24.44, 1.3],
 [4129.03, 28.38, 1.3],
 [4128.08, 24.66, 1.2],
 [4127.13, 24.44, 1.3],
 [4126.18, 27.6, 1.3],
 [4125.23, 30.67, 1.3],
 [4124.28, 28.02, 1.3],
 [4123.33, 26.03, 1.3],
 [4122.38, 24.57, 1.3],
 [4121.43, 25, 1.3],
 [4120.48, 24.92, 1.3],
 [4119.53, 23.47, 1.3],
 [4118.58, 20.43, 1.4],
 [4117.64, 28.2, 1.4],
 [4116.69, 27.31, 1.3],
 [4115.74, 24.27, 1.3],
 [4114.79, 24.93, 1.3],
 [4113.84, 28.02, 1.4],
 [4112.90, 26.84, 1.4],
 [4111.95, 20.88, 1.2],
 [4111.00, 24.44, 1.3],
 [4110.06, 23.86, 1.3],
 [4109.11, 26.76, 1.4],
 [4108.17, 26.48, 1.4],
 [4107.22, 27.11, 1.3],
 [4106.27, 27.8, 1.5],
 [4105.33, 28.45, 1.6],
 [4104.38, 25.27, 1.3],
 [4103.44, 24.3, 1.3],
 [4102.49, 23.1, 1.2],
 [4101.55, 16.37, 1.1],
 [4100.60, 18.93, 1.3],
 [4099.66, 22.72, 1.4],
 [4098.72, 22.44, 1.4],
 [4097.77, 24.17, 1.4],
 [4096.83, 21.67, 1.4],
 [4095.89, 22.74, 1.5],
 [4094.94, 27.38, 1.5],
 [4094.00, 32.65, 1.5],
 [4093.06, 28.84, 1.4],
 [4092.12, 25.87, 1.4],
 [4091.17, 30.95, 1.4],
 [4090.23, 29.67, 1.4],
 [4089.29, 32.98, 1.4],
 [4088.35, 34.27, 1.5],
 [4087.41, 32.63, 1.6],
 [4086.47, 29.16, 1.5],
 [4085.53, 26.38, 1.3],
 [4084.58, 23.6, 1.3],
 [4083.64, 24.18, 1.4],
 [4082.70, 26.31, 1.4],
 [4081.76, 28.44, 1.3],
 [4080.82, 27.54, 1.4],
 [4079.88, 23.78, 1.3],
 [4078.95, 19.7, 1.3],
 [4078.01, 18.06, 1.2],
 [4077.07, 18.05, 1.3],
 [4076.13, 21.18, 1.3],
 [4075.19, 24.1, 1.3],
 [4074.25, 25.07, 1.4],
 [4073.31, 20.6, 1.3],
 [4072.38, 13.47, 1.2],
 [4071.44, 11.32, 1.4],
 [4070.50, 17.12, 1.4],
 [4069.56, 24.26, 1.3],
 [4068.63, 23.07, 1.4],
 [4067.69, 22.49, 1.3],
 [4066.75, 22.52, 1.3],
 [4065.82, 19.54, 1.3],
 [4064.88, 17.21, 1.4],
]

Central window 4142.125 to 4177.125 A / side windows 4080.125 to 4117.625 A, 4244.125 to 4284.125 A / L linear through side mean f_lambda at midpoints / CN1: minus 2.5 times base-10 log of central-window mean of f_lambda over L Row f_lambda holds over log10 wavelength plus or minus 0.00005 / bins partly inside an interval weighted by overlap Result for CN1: 0.07 mag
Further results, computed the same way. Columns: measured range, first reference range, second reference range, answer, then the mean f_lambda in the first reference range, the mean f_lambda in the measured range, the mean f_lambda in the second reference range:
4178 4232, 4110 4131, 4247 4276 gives 0.036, 25.4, 22.2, 21.2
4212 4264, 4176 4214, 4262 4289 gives 0.116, 24.1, 21.4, 23.7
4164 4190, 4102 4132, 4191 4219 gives 0.068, 25.3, 23.1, 24.3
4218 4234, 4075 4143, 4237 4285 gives 0.343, 24.8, 17.3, 23.4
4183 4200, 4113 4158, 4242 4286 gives 0.019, 23.6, 23.1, 23.3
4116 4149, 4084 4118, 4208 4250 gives 0.086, 26.1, 23.2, 22.1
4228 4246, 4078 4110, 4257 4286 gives 0.046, 26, 22.8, 23.3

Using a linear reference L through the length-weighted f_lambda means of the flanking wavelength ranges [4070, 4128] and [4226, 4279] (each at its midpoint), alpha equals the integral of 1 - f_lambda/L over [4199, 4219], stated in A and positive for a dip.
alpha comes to -1.7 A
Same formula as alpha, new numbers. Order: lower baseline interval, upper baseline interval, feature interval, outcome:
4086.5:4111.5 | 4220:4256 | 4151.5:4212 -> -3.9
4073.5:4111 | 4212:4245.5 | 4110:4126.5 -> -0.6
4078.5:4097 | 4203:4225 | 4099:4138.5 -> 3.7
